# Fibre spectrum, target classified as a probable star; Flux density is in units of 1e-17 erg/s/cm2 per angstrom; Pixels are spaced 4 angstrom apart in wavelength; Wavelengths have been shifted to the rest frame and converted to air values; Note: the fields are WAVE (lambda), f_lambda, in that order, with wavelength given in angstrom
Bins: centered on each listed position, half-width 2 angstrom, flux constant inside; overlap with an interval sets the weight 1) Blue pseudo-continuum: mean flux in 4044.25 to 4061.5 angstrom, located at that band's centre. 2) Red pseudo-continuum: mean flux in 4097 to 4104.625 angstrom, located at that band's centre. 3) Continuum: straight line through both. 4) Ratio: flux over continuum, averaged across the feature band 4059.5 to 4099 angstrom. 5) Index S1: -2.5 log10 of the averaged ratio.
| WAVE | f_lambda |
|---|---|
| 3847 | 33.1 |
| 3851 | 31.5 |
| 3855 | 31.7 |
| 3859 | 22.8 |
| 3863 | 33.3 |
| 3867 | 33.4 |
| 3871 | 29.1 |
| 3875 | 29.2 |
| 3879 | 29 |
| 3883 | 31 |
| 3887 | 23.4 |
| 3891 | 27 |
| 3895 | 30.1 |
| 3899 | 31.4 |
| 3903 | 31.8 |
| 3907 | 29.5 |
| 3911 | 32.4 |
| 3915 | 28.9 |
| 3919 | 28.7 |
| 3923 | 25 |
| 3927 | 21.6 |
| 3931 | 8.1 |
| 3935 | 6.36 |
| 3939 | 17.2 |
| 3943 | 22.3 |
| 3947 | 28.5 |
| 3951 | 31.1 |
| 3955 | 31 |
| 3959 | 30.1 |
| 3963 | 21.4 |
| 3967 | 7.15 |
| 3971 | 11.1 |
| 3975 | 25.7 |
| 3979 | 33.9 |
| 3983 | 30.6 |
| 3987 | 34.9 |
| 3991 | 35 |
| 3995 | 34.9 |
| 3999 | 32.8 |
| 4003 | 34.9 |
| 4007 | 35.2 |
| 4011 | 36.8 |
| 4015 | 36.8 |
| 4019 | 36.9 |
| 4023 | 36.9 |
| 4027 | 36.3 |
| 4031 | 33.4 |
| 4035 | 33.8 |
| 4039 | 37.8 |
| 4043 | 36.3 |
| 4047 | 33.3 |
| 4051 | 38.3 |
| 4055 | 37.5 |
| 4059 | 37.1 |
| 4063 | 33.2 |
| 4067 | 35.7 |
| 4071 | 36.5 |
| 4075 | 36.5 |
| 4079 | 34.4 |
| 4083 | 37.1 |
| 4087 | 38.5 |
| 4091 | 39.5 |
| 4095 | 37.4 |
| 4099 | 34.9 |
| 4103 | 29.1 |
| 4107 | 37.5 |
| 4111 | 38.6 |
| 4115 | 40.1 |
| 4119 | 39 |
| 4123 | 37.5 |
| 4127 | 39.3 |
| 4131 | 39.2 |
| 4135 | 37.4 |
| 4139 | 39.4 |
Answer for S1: -0.08 mag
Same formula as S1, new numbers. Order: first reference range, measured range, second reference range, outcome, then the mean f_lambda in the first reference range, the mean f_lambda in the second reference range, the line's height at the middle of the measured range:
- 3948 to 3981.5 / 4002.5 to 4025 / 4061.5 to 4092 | -0.227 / 24.2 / 36.4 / 29.5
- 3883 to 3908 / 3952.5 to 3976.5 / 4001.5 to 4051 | 0.465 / 29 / 35.8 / 32.6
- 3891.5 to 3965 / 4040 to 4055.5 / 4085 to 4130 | -0.091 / 25.3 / 37.4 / 33.4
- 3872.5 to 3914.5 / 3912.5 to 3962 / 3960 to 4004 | 0.215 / 29.5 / 27.4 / 28.4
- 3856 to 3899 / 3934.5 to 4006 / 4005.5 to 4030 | 0.269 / 29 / 36.4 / 33.9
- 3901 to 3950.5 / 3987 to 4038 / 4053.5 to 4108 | -0.159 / 23.6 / 36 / 30.6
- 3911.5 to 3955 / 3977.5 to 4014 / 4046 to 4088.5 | -0.188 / 22.6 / 36.2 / 28.9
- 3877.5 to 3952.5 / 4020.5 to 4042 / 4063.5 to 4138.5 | -0.096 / 25.4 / 37.1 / 32.7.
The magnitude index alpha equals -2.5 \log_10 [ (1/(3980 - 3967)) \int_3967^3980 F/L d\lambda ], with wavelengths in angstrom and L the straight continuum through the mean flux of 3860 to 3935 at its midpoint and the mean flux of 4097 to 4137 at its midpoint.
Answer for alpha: 0.46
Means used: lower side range 27.3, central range 20.2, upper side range 37.3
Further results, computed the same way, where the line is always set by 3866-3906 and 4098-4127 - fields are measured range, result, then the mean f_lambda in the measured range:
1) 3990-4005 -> -0.04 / 34.4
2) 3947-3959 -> 0.04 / 30.5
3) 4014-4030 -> -0.08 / 36.5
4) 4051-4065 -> -0.04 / 36.3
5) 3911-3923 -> 0.06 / 28.8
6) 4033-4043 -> -0.04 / 35.9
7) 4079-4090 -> -0.04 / 37.3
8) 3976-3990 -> 0.00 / 32.7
